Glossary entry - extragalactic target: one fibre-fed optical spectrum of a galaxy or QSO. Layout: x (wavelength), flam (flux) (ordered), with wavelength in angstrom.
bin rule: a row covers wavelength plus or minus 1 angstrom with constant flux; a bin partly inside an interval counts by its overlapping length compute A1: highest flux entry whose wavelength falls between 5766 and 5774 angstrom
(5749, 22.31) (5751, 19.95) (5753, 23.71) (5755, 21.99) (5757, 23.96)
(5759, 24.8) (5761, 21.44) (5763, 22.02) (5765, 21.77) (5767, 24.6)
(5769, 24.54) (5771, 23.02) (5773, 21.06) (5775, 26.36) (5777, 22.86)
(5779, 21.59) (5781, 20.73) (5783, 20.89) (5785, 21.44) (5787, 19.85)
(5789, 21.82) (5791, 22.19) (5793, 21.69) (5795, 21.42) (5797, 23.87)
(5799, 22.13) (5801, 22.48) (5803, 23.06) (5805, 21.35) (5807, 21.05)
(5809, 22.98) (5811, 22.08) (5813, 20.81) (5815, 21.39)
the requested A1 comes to 24.6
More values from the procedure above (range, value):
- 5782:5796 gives 22.19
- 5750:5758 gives 23.96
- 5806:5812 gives 22.98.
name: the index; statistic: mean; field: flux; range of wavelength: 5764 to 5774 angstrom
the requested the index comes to 23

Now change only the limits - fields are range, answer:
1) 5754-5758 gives 23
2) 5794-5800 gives 22.5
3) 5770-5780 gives 23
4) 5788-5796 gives 21.8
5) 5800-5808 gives 22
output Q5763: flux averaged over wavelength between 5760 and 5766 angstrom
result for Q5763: 21.7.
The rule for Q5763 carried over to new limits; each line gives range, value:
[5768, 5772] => 23.8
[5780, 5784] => 20.8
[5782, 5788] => 20.7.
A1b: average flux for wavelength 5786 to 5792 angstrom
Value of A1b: 21.3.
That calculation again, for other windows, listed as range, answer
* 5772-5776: 23.7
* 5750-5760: 22.9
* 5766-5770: 24.6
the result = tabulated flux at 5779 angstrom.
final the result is 21.59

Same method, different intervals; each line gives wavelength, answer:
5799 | 22.13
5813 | 20.81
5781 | 20.73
